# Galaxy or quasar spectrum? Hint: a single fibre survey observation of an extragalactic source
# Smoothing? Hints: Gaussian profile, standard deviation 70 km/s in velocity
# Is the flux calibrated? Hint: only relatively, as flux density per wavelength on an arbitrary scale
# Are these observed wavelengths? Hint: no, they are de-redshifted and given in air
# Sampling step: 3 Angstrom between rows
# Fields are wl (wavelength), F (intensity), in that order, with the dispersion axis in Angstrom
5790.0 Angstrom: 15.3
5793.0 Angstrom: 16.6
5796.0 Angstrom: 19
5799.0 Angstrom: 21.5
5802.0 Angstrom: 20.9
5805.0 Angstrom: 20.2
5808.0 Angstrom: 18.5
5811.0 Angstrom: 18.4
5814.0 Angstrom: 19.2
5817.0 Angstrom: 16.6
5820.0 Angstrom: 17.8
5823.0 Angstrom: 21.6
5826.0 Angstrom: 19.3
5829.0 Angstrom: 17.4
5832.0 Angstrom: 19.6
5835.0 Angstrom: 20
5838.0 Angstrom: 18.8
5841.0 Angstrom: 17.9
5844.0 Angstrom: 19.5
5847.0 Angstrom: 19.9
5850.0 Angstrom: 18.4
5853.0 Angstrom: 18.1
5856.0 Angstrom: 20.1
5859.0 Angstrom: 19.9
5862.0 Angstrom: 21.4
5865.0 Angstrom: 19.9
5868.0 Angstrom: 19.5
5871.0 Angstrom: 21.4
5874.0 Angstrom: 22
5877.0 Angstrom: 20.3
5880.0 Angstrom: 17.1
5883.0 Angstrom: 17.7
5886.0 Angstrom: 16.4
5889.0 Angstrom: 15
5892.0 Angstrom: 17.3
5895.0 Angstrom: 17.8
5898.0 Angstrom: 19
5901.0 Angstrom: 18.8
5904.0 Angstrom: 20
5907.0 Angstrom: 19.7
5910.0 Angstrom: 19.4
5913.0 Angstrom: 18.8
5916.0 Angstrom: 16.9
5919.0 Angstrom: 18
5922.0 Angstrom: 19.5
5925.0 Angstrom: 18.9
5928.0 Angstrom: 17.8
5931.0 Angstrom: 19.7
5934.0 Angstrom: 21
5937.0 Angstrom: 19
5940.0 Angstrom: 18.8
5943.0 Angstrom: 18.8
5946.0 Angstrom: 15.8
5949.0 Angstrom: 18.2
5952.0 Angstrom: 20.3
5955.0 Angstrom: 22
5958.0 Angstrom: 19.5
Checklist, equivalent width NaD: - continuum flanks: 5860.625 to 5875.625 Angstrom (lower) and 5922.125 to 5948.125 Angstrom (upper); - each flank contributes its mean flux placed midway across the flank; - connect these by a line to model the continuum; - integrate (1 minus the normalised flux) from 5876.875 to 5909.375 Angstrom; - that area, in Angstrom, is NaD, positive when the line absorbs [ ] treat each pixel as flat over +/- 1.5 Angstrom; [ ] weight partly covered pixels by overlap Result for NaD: 3.2 Angstrom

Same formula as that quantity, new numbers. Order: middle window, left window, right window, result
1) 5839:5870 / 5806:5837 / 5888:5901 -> -2.1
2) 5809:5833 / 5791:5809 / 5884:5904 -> 0.3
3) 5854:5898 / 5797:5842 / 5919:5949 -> 0.0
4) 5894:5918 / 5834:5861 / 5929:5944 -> 0.7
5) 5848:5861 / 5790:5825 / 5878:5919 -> -0.5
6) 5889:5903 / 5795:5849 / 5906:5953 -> 0.7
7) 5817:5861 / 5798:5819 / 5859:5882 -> 1.3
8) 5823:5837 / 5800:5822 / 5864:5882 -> -0.1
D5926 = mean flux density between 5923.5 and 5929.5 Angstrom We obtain 18.3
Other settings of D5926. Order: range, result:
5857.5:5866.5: 20.4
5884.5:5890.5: 15.7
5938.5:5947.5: 17.8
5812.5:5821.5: 17.9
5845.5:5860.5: 19.3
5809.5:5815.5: 18.8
